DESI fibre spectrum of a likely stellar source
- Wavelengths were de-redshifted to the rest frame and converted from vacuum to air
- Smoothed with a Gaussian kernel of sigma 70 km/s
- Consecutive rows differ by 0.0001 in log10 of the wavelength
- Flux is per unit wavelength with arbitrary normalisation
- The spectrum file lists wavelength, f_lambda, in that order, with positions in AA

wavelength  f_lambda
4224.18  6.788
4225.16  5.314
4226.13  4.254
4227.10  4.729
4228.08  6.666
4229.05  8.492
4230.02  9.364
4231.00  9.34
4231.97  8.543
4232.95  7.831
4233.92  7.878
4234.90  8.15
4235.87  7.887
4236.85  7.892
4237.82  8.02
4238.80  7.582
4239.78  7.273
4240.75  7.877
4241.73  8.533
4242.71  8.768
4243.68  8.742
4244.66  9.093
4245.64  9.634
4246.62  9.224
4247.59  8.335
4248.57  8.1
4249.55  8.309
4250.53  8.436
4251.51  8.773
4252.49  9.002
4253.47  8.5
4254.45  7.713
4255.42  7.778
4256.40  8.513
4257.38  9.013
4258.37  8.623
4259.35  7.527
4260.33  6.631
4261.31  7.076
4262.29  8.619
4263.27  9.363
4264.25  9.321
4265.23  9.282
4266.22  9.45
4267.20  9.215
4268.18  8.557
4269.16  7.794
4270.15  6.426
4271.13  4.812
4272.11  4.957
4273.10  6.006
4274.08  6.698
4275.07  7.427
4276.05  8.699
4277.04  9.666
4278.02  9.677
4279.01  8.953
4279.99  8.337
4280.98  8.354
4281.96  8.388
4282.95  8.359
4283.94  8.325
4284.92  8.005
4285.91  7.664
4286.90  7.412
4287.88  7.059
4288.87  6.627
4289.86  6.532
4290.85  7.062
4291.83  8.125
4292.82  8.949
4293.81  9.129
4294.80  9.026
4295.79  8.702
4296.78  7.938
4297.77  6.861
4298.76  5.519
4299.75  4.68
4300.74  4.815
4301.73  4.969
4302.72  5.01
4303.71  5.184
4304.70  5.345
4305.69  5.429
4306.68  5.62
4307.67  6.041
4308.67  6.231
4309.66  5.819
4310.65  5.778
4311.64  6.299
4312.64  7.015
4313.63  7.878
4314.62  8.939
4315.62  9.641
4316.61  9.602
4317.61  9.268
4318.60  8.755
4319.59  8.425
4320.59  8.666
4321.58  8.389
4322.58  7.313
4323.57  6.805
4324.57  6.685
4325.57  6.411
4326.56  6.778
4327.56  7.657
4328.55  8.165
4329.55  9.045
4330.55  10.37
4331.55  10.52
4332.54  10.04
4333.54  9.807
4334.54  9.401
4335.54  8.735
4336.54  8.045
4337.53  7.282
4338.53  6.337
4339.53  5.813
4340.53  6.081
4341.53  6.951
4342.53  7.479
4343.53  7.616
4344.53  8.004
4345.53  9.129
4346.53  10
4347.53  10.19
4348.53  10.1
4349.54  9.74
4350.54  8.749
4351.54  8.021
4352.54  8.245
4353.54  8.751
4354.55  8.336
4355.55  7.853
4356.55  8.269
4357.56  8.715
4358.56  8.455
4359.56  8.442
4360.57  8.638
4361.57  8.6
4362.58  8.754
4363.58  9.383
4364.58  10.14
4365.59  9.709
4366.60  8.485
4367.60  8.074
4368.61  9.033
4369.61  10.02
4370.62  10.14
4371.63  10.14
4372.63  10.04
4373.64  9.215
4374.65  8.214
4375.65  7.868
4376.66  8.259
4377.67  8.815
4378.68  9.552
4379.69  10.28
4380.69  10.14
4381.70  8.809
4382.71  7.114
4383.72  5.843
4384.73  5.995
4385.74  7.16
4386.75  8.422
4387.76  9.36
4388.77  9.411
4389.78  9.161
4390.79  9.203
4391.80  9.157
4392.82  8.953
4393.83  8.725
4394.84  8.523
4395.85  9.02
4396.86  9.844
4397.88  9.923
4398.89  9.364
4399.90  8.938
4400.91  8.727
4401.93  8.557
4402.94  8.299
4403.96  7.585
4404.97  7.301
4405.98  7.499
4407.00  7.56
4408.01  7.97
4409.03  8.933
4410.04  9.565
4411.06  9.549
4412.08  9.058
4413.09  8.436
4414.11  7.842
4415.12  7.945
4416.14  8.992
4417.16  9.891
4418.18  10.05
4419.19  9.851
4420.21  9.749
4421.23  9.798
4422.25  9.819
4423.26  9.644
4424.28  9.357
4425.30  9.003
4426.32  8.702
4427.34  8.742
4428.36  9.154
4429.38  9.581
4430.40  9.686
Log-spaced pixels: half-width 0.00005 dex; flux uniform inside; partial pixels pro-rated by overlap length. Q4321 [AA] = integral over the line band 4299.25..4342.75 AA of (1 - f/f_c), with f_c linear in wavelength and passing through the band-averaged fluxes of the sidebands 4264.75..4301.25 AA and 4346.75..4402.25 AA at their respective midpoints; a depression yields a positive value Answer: 4.4 AA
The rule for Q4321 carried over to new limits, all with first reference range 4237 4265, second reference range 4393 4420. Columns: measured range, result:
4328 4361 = 0.4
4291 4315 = 5.3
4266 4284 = 1.2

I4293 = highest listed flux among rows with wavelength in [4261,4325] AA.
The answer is 9.677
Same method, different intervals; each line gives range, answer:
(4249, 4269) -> 9.45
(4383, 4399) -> 9.923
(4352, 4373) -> 10.14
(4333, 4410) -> 10.28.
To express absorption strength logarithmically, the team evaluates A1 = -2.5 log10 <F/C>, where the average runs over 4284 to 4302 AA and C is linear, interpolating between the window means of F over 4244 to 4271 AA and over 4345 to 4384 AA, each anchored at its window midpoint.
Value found 0.19 mag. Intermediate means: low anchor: 8.41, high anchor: 8.95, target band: 7.23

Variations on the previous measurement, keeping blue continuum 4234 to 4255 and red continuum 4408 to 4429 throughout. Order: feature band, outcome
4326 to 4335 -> -0.04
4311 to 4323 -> 0.05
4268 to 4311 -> 0.21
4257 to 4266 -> 0.01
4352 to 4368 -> 0.03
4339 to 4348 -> 0.12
